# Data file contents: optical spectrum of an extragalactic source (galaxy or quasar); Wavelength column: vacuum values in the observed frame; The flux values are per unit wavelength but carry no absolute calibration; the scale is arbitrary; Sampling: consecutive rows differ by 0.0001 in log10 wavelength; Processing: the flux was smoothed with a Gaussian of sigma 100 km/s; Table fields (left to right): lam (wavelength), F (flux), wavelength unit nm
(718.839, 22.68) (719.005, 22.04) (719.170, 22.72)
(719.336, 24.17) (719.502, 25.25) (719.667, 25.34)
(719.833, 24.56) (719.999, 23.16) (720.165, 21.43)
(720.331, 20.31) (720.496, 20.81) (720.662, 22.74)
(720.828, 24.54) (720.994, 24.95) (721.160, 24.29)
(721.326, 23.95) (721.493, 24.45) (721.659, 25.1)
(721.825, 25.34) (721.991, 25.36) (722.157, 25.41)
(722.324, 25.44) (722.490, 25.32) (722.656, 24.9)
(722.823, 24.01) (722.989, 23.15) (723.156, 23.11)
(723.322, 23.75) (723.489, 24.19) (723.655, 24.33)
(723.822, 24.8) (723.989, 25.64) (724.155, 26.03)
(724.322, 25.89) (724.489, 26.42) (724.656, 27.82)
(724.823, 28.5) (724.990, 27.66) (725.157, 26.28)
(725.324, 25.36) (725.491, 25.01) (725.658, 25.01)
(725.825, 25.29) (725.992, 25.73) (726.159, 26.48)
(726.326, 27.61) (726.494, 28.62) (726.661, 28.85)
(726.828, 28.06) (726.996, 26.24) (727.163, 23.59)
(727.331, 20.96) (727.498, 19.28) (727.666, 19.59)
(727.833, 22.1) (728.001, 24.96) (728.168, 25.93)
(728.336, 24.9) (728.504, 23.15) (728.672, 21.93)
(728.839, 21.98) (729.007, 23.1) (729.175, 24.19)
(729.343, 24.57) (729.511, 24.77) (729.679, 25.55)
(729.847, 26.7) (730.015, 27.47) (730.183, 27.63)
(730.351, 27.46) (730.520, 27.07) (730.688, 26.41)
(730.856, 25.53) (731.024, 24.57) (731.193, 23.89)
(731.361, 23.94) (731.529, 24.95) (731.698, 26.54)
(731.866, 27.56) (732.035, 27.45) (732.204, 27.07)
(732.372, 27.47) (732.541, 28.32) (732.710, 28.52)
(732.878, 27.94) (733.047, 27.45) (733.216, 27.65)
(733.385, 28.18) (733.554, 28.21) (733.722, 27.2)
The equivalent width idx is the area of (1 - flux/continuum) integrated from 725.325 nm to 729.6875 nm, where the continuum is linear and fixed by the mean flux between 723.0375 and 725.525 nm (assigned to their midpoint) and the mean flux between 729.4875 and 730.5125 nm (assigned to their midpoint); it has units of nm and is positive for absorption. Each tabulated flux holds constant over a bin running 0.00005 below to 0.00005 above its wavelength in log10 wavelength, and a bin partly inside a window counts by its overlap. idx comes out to 0.29 nm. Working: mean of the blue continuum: 25.6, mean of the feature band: 24.5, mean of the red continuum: 26.7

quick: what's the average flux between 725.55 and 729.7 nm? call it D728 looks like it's 24.5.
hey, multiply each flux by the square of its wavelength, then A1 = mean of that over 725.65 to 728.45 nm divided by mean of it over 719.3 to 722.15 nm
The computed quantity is 1.1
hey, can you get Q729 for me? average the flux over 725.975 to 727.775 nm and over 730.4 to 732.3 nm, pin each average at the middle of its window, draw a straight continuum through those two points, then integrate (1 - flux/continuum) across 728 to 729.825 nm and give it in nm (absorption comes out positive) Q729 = 0.09 nm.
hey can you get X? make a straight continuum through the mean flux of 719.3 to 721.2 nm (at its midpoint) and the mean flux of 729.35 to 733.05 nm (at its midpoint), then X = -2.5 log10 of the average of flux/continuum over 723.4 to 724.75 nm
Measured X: -0.05 mag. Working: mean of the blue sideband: 23.4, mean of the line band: 25.6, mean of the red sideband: 26.5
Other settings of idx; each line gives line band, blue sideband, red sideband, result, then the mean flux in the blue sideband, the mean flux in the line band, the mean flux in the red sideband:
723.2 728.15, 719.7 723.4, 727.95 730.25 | -0.19 nm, 23.9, 25.3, 24.8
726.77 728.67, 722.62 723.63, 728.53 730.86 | 0.11 nm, 23.8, 23.4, 25.3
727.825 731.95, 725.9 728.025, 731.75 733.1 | 0.19 nm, 24.8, 25.1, 27.7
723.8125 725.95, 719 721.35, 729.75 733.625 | -0.12 nm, 23.4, 26.2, 26.9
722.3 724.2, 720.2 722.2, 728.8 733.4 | -0.01 nm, 23.9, 24.5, 26.2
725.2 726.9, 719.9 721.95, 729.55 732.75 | -0.11 nm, 23.5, 26.6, 26.5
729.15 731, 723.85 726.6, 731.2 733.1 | 0.04 nm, 26.4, 26.1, 26.9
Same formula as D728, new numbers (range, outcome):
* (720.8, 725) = 25.1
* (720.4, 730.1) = 24.8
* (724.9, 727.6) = 25.6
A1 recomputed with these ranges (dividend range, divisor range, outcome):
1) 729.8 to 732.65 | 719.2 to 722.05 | 1.14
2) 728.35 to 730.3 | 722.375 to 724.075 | 1.03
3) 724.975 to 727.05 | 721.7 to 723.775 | 1.09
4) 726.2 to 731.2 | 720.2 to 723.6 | 1.06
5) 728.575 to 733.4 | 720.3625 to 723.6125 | 1.10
